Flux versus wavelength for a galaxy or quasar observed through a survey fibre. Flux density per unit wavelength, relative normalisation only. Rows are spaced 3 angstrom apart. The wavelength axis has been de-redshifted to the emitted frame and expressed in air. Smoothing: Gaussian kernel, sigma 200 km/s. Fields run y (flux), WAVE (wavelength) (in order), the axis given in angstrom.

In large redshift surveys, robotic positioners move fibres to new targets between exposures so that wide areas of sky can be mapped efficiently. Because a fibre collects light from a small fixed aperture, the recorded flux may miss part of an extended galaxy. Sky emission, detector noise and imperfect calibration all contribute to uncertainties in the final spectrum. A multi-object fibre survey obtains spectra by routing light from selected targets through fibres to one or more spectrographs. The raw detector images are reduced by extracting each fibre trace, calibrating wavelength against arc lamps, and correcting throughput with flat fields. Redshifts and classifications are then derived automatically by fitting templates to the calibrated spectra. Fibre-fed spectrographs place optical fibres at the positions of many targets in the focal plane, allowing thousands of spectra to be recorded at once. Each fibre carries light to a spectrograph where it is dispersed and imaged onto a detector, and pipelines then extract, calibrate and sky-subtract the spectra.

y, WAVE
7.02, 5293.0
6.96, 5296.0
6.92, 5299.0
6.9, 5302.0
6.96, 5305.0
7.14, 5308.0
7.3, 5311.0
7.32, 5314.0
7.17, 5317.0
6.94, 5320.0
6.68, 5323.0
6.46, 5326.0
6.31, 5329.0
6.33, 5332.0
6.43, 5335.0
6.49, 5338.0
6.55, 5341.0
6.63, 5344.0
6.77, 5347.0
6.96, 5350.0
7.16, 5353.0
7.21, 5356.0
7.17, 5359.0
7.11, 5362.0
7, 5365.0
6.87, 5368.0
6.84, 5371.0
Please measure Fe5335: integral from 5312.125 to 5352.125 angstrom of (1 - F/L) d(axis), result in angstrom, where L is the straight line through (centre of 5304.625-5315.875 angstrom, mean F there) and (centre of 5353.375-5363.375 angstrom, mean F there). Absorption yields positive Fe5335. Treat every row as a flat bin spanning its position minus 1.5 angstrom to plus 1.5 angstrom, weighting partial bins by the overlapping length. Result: 2.7 angstrom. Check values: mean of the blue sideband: 7.2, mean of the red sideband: 7.16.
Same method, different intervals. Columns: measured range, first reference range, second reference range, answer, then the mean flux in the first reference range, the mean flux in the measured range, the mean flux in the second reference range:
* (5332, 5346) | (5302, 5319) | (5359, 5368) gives 1.1 angstrom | 7.15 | 6.51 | 7.04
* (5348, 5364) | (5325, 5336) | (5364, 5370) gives -0.8 angstrom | 6.38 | 7.11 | 6.92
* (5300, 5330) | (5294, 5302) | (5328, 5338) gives -1.2 angstrom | 6.94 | 6.93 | 6.38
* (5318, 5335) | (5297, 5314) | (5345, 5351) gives 1.0 angstrom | 7.07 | 6.55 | 6.84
